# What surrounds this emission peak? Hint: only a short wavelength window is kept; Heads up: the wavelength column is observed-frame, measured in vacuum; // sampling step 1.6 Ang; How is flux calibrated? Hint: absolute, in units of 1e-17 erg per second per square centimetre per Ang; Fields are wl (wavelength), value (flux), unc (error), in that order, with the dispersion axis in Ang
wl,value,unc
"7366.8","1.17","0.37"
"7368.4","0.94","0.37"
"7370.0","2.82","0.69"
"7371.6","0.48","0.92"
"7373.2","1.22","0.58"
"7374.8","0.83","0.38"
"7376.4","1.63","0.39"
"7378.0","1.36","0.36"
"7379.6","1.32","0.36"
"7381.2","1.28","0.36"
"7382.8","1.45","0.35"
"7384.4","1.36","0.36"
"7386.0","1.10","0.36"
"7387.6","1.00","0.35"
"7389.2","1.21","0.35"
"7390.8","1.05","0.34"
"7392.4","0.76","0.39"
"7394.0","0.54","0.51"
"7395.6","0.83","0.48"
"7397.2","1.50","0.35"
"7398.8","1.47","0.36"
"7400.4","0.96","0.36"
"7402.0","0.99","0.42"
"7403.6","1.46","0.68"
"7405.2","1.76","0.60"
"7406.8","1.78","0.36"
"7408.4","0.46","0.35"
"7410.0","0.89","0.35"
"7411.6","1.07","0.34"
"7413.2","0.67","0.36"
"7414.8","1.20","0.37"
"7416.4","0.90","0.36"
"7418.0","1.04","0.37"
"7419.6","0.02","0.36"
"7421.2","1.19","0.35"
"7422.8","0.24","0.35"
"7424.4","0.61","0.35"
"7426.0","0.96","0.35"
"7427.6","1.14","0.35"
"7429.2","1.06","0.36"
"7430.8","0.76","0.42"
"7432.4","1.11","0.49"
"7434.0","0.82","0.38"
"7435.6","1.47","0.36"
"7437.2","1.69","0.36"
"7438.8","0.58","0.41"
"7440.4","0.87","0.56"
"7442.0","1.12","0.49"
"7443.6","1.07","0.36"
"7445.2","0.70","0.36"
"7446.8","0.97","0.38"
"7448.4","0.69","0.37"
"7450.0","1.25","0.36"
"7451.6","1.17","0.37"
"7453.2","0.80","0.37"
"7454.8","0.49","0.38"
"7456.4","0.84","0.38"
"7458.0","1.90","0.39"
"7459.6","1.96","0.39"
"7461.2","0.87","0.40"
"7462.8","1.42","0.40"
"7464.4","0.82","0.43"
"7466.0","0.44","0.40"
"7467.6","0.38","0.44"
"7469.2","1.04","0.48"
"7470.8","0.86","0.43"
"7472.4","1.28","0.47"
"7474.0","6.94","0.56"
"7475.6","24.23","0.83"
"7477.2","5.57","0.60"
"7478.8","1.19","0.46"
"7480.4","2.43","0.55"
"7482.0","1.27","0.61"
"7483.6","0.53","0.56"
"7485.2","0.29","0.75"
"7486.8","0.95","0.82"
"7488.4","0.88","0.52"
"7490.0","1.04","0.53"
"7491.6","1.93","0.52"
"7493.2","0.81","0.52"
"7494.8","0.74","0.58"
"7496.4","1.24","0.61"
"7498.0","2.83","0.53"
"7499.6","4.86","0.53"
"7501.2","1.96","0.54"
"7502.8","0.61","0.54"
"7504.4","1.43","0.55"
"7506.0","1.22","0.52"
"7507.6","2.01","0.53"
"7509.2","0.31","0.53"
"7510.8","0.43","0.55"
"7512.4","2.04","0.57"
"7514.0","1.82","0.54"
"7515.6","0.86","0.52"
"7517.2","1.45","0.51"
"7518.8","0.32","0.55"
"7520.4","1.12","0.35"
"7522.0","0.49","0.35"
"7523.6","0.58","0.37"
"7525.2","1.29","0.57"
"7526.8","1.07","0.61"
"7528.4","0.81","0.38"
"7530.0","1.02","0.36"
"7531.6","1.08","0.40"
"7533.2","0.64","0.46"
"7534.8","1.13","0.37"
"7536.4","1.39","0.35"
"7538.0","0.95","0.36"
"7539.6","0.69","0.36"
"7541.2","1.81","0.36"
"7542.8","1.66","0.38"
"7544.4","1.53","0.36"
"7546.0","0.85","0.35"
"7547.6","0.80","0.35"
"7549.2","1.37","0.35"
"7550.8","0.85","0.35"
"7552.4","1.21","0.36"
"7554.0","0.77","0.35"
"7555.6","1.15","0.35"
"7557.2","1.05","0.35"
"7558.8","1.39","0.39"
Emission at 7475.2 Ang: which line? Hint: H-alpha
